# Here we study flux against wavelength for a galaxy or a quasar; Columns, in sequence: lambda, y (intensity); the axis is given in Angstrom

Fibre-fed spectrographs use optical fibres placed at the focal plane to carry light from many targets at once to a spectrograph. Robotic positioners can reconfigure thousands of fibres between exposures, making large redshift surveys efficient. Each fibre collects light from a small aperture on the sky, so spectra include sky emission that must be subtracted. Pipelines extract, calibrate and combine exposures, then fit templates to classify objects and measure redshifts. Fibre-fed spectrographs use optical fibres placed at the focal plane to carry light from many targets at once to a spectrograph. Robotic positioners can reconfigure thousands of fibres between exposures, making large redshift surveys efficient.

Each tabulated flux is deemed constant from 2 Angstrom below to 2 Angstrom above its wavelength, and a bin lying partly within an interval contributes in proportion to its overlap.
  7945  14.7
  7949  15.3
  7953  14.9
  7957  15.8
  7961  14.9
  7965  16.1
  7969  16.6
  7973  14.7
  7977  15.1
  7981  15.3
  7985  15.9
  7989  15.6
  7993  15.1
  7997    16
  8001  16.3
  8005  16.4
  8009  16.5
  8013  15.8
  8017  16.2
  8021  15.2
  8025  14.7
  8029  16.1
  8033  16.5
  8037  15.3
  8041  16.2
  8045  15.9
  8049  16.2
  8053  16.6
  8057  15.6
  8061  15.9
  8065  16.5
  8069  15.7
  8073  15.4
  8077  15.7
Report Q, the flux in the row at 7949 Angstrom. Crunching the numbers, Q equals 15.3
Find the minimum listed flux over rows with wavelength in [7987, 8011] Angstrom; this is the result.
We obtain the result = 15.1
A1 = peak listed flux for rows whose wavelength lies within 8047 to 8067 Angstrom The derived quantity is 16.6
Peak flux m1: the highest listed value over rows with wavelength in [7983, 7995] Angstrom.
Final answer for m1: 15.9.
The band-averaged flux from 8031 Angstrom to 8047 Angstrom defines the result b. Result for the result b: 16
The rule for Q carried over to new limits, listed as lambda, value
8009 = 16.5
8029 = 16.1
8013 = 15.8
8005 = 16.4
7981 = 15.3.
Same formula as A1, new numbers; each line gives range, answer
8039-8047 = 16.2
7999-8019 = 16.5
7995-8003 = 16.3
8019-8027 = 15.2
